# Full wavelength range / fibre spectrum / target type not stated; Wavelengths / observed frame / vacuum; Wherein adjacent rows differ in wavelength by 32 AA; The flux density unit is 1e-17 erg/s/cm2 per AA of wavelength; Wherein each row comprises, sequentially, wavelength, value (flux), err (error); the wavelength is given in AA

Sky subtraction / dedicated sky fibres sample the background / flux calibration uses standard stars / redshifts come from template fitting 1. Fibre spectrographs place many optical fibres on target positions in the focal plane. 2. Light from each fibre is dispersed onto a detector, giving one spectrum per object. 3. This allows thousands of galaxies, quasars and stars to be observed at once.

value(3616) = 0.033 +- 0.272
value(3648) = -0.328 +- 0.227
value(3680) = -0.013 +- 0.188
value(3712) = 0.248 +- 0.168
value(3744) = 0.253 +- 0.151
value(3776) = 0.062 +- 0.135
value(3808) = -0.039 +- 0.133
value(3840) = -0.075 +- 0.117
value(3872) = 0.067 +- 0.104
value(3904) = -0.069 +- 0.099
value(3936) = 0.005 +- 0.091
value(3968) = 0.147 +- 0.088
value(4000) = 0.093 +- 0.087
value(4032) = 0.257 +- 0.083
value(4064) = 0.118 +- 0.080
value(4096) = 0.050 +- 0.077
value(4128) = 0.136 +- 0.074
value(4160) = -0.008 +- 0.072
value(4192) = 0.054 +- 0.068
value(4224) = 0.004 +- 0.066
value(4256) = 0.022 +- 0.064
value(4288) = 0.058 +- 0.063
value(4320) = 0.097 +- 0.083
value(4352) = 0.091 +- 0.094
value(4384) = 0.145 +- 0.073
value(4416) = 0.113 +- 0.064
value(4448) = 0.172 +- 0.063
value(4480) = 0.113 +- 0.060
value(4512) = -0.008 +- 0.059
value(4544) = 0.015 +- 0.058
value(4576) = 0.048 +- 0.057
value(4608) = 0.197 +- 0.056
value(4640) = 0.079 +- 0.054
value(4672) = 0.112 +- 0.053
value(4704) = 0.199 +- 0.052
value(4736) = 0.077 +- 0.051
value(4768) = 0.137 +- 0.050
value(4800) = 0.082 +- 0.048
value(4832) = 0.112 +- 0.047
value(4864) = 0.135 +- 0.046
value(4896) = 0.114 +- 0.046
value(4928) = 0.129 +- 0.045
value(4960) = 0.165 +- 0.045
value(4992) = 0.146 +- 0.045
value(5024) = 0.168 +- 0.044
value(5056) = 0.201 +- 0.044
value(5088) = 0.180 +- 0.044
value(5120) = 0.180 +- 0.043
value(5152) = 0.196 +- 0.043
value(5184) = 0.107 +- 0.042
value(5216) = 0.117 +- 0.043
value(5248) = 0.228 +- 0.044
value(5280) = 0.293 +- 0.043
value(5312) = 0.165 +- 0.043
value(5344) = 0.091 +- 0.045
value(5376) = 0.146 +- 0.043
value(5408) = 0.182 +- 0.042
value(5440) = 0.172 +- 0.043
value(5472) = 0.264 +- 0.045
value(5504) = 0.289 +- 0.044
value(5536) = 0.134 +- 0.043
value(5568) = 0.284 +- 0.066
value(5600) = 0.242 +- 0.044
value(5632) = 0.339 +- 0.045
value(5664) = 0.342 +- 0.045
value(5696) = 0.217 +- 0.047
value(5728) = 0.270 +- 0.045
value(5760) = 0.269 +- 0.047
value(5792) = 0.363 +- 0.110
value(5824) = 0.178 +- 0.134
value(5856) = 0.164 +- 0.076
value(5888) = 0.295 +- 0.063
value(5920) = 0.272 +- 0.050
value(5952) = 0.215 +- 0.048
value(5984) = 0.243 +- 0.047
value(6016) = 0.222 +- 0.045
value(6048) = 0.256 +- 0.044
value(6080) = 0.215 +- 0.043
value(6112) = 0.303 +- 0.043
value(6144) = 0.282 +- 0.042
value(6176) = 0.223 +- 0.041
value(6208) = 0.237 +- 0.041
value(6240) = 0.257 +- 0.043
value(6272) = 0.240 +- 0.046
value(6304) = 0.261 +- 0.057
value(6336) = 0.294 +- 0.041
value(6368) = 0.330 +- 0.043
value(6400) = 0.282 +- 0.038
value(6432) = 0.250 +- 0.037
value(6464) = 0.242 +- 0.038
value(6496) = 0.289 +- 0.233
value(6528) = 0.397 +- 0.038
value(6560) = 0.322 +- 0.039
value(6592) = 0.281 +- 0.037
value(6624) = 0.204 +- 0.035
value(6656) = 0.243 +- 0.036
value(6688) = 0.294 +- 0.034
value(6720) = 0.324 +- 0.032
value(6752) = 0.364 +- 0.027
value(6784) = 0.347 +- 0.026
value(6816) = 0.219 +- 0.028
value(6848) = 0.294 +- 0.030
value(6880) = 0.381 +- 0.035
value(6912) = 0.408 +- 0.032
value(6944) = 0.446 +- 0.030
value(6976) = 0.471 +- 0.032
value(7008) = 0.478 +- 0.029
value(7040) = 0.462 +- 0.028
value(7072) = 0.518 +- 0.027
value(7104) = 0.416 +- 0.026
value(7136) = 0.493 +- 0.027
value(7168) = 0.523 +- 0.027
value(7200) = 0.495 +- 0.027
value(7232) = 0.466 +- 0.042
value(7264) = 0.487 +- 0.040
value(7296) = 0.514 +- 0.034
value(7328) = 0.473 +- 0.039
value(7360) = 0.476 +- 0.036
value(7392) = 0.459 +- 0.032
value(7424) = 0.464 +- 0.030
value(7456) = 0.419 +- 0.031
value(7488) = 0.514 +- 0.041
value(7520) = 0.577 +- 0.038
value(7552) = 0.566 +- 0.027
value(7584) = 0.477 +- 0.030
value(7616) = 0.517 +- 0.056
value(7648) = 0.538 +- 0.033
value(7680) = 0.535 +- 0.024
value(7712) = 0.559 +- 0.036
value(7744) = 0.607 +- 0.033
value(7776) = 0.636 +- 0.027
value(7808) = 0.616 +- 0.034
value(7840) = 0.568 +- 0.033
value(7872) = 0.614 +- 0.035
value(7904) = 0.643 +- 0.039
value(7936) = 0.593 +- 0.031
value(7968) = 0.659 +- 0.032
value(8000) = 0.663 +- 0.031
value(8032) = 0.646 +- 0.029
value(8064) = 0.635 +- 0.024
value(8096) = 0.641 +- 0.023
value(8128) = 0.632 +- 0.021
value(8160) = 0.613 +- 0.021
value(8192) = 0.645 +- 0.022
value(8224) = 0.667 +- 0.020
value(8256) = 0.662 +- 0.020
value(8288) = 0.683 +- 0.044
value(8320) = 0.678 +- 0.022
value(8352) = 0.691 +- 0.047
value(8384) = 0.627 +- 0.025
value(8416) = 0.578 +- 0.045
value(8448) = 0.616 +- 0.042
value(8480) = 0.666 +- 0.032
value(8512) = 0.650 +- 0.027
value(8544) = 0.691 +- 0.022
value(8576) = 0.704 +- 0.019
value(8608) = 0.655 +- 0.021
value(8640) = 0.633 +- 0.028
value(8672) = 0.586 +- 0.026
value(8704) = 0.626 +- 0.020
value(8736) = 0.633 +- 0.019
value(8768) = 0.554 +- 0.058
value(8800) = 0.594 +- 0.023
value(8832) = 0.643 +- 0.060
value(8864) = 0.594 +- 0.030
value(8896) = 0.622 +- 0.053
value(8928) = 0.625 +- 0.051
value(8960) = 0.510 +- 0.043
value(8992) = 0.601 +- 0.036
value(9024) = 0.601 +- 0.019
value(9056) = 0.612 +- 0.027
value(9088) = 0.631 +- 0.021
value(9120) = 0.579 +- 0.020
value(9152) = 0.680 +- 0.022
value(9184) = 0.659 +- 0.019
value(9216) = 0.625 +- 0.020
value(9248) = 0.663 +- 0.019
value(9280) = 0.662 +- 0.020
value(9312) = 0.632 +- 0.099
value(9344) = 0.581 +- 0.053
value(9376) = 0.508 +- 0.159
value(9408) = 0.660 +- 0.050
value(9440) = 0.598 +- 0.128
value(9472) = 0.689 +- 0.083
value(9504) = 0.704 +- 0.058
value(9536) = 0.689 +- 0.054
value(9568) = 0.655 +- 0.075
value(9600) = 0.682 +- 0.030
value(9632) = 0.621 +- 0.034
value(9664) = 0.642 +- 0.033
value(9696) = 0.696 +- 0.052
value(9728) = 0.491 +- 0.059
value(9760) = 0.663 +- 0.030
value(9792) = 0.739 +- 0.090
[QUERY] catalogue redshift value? 0.730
